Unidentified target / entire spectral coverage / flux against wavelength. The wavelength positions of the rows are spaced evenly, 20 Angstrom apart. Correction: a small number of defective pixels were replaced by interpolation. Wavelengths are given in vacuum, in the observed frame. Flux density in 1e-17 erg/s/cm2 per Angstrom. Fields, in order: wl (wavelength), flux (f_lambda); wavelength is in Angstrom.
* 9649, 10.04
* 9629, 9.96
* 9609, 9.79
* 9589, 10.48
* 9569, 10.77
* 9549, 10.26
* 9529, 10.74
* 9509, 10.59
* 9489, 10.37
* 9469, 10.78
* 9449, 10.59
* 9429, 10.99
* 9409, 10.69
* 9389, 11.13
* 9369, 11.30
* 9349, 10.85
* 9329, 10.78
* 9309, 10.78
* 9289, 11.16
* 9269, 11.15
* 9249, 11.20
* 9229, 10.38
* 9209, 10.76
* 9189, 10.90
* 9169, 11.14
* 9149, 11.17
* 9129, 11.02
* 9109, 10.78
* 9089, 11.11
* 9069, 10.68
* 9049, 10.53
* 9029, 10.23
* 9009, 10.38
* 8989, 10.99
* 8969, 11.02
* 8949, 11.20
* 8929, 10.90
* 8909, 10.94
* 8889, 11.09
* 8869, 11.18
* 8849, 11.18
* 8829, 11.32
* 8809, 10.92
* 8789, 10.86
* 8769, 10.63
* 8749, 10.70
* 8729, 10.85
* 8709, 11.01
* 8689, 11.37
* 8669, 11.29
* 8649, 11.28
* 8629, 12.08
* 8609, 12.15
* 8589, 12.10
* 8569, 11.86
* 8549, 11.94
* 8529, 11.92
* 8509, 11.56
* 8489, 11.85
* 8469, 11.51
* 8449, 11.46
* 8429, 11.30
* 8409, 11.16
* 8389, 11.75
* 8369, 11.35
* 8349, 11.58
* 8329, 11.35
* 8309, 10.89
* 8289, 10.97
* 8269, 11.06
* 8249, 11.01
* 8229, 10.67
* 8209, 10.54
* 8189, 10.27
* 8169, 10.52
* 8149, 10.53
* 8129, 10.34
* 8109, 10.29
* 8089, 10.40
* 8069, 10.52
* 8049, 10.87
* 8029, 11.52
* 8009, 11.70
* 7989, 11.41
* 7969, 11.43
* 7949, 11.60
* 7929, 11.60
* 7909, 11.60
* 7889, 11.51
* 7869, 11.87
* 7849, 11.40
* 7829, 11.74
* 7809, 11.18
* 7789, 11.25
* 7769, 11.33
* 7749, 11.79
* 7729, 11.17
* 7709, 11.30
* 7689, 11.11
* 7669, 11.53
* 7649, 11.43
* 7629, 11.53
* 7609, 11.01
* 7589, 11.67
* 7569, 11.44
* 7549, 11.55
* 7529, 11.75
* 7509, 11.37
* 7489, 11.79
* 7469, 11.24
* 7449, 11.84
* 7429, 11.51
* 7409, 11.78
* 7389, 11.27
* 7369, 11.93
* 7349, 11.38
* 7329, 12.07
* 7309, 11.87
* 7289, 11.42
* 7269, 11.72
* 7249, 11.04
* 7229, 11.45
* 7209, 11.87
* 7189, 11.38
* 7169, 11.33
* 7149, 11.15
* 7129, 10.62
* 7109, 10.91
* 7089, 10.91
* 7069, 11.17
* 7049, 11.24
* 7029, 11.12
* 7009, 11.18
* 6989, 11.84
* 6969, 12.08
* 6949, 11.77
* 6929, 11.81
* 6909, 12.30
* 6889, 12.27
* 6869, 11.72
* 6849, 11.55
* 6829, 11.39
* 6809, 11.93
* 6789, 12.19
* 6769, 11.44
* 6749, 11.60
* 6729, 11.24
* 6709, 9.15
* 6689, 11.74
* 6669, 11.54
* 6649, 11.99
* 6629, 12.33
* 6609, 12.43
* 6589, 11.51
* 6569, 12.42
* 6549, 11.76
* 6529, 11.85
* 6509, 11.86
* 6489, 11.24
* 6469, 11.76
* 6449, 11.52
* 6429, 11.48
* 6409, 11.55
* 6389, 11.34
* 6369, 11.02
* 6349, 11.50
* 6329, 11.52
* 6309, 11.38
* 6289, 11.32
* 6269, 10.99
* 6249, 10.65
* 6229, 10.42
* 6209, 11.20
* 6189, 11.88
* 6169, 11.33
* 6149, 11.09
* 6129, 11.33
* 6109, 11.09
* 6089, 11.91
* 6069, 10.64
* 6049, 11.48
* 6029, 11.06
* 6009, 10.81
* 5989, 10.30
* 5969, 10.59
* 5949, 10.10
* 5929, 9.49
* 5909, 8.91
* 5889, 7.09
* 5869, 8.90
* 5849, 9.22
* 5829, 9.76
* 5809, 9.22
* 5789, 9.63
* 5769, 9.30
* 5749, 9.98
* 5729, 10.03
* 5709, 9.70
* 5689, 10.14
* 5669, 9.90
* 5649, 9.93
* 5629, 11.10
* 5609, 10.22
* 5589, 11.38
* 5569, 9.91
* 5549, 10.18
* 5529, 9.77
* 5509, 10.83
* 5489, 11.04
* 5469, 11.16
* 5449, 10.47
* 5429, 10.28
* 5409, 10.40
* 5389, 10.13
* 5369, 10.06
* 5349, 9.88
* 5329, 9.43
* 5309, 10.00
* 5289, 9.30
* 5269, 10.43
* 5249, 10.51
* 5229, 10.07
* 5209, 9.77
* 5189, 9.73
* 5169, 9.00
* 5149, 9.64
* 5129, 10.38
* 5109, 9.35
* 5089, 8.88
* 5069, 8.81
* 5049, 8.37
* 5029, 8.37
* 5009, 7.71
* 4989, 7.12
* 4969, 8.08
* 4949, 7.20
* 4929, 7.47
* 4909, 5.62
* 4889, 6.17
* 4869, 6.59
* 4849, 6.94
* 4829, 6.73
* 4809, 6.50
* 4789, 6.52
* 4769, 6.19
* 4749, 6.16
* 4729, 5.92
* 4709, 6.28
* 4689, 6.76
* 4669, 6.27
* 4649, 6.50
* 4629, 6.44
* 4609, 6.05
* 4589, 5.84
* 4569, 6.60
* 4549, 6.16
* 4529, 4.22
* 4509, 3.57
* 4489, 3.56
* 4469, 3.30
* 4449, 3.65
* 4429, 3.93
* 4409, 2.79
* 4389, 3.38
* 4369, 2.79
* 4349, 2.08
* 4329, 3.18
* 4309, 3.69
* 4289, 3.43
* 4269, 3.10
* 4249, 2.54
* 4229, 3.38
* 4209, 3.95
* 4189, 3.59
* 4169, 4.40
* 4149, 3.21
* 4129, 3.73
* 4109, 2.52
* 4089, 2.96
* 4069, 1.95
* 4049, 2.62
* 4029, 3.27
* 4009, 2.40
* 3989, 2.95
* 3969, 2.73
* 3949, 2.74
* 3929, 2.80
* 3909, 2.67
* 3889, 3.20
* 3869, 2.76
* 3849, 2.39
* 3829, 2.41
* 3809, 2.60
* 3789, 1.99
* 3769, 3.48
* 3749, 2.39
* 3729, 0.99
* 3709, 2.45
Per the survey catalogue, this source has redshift 0.138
